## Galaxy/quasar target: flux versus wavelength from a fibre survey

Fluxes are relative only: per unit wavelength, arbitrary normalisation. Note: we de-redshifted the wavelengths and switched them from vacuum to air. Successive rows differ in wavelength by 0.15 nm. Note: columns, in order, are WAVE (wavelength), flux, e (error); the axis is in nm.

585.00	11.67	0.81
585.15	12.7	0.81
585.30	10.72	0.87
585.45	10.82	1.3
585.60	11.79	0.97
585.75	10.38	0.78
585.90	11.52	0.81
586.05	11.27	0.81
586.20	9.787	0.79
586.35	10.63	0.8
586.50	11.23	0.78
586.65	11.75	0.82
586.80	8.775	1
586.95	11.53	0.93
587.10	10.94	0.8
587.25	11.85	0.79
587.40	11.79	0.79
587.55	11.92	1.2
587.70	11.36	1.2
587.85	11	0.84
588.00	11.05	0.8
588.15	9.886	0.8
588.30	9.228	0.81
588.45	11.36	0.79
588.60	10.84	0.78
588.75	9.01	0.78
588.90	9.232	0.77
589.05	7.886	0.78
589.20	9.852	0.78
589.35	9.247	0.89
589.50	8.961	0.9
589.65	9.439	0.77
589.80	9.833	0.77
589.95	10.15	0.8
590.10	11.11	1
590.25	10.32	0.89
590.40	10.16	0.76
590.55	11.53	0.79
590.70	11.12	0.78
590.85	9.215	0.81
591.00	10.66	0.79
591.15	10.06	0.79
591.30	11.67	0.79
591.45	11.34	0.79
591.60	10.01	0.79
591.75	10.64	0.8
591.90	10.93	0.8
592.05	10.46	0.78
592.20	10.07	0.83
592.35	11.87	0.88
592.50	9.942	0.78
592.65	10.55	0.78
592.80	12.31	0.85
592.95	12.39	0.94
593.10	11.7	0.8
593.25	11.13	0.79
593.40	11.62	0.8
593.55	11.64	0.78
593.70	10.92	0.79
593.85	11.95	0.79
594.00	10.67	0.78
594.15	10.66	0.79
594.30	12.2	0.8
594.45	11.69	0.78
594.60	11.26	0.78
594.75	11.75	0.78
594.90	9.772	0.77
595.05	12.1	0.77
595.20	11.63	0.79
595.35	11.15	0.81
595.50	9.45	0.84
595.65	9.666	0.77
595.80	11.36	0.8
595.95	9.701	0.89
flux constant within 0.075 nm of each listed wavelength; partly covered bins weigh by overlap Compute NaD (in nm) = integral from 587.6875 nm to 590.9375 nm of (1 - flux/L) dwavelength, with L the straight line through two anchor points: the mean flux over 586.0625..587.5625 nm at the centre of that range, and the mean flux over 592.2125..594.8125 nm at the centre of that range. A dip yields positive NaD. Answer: 0.32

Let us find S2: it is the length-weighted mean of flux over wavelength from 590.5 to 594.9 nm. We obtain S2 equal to 11.1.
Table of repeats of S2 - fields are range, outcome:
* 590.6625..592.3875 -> 10.6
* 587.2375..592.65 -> 10.4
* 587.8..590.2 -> 9.87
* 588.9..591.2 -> 9.94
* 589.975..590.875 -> 10.6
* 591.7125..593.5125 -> 11.2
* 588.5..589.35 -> 9.41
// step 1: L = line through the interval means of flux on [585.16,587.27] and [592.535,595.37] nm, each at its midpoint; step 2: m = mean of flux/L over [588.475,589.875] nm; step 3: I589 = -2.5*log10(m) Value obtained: 0.18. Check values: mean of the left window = 11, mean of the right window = 11.4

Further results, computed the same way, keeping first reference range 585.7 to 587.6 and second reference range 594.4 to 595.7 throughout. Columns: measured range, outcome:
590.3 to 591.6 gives 0.03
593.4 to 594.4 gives -0.04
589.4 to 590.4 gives 0.11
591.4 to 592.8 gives 0.03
